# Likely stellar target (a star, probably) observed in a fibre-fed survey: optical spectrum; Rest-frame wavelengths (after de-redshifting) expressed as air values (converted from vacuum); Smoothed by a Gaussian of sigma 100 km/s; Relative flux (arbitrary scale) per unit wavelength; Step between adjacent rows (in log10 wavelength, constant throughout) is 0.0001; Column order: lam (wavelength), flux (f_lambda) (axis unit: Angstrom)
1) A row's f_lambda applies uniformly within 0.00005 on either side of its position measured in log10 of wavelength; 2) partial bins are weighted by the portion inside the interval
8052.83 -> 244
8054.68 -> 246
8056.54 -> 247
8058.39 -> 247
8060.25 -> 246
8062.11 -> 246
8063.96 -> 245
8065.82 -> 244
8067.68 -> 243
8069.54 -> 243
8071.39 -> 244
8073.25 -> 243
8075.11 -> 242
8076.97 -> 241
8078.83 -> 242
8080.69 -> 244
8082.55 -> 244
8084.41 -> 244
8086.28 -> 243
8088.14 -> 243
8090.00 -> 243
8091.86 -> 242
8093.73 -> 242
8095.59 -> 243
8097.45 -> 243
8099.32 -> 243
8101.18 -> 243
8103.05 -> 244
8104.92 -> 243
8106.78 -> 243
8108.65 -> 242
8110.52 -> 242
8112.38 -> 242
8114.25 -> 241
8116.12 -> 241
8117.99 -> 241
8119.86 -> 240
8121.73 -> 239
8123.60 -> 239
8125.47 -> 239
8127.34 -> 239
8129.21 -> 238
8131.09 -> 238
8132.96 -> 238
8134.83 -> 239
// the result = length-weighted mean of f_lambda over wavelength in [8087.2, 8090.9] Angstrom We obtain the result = 243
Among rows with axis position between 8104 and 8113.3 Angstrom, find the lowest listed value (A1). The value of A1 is 242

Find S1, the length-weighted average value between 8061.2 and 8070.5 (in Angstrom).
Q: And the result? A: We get 244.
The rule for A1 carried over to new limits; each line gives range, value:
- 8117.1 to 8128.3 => 239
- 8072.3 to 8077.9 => 241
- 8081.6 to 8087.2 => 243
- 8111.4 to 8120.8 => 240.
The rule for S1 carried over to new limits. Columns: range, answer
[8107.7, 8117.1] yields 242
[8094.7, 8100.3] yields 243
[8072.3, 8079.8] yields 242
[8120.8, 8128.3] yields 239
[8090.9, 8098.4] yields 242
